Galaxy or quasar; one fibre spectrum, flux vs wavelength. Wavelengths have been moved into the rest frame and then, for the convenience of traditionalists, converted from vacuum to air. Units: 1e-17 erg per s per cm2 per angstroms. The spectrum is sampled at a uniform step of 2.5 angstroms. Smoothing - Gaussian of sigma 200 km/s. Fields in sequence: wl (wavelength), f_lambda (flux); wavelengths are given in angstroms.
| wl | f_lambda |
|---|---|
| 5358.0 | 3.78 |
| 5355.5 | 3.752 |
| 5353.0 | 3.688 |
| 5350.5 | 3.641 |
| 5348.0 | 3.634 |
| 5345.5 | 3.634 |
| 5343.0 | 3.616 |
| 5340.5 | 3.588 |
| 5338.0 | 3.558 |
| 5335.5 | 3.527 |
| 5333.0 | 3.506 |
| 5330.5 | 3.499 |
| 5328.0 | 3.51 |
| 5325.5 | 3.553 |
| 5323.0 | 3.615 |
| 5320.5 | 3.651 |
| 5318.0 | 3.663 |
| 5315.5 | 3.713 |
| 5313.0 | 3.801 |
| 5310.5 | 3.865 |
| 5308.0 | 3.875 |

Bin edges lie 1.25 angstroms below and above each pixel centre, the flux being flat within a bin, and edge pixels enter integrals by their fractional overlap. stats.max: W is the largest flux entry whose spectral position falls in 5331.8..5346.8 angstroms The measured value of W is 3.634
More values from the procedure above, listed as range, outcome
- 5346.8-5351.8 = 3.641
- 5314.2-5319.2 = 3.713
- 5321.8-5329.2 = 3.615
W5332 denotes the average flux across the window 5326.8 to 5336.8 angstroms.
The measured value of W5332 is 3.51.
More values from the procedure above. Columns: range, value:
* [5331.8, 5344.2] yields 3.56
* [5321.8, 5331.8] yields 3.54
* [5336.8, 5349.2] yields 3.61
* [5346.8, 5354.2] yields 3.65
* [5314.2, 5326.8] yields 3.64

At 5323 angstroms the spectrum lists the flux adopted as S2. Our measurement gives 3.615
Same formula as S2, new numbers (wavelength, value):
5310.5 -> 3.865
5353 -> 3.688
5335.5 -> 3.527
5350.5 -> 3.641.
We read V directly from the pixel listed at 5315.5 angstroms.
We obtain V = 3.713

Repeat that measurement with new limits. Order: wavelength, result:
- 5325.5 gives 3.553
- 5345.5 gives 3.634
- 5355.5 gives 3.752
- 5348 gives 3.634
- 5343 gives 3.616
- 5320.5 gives 3.651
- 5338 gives 3.558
